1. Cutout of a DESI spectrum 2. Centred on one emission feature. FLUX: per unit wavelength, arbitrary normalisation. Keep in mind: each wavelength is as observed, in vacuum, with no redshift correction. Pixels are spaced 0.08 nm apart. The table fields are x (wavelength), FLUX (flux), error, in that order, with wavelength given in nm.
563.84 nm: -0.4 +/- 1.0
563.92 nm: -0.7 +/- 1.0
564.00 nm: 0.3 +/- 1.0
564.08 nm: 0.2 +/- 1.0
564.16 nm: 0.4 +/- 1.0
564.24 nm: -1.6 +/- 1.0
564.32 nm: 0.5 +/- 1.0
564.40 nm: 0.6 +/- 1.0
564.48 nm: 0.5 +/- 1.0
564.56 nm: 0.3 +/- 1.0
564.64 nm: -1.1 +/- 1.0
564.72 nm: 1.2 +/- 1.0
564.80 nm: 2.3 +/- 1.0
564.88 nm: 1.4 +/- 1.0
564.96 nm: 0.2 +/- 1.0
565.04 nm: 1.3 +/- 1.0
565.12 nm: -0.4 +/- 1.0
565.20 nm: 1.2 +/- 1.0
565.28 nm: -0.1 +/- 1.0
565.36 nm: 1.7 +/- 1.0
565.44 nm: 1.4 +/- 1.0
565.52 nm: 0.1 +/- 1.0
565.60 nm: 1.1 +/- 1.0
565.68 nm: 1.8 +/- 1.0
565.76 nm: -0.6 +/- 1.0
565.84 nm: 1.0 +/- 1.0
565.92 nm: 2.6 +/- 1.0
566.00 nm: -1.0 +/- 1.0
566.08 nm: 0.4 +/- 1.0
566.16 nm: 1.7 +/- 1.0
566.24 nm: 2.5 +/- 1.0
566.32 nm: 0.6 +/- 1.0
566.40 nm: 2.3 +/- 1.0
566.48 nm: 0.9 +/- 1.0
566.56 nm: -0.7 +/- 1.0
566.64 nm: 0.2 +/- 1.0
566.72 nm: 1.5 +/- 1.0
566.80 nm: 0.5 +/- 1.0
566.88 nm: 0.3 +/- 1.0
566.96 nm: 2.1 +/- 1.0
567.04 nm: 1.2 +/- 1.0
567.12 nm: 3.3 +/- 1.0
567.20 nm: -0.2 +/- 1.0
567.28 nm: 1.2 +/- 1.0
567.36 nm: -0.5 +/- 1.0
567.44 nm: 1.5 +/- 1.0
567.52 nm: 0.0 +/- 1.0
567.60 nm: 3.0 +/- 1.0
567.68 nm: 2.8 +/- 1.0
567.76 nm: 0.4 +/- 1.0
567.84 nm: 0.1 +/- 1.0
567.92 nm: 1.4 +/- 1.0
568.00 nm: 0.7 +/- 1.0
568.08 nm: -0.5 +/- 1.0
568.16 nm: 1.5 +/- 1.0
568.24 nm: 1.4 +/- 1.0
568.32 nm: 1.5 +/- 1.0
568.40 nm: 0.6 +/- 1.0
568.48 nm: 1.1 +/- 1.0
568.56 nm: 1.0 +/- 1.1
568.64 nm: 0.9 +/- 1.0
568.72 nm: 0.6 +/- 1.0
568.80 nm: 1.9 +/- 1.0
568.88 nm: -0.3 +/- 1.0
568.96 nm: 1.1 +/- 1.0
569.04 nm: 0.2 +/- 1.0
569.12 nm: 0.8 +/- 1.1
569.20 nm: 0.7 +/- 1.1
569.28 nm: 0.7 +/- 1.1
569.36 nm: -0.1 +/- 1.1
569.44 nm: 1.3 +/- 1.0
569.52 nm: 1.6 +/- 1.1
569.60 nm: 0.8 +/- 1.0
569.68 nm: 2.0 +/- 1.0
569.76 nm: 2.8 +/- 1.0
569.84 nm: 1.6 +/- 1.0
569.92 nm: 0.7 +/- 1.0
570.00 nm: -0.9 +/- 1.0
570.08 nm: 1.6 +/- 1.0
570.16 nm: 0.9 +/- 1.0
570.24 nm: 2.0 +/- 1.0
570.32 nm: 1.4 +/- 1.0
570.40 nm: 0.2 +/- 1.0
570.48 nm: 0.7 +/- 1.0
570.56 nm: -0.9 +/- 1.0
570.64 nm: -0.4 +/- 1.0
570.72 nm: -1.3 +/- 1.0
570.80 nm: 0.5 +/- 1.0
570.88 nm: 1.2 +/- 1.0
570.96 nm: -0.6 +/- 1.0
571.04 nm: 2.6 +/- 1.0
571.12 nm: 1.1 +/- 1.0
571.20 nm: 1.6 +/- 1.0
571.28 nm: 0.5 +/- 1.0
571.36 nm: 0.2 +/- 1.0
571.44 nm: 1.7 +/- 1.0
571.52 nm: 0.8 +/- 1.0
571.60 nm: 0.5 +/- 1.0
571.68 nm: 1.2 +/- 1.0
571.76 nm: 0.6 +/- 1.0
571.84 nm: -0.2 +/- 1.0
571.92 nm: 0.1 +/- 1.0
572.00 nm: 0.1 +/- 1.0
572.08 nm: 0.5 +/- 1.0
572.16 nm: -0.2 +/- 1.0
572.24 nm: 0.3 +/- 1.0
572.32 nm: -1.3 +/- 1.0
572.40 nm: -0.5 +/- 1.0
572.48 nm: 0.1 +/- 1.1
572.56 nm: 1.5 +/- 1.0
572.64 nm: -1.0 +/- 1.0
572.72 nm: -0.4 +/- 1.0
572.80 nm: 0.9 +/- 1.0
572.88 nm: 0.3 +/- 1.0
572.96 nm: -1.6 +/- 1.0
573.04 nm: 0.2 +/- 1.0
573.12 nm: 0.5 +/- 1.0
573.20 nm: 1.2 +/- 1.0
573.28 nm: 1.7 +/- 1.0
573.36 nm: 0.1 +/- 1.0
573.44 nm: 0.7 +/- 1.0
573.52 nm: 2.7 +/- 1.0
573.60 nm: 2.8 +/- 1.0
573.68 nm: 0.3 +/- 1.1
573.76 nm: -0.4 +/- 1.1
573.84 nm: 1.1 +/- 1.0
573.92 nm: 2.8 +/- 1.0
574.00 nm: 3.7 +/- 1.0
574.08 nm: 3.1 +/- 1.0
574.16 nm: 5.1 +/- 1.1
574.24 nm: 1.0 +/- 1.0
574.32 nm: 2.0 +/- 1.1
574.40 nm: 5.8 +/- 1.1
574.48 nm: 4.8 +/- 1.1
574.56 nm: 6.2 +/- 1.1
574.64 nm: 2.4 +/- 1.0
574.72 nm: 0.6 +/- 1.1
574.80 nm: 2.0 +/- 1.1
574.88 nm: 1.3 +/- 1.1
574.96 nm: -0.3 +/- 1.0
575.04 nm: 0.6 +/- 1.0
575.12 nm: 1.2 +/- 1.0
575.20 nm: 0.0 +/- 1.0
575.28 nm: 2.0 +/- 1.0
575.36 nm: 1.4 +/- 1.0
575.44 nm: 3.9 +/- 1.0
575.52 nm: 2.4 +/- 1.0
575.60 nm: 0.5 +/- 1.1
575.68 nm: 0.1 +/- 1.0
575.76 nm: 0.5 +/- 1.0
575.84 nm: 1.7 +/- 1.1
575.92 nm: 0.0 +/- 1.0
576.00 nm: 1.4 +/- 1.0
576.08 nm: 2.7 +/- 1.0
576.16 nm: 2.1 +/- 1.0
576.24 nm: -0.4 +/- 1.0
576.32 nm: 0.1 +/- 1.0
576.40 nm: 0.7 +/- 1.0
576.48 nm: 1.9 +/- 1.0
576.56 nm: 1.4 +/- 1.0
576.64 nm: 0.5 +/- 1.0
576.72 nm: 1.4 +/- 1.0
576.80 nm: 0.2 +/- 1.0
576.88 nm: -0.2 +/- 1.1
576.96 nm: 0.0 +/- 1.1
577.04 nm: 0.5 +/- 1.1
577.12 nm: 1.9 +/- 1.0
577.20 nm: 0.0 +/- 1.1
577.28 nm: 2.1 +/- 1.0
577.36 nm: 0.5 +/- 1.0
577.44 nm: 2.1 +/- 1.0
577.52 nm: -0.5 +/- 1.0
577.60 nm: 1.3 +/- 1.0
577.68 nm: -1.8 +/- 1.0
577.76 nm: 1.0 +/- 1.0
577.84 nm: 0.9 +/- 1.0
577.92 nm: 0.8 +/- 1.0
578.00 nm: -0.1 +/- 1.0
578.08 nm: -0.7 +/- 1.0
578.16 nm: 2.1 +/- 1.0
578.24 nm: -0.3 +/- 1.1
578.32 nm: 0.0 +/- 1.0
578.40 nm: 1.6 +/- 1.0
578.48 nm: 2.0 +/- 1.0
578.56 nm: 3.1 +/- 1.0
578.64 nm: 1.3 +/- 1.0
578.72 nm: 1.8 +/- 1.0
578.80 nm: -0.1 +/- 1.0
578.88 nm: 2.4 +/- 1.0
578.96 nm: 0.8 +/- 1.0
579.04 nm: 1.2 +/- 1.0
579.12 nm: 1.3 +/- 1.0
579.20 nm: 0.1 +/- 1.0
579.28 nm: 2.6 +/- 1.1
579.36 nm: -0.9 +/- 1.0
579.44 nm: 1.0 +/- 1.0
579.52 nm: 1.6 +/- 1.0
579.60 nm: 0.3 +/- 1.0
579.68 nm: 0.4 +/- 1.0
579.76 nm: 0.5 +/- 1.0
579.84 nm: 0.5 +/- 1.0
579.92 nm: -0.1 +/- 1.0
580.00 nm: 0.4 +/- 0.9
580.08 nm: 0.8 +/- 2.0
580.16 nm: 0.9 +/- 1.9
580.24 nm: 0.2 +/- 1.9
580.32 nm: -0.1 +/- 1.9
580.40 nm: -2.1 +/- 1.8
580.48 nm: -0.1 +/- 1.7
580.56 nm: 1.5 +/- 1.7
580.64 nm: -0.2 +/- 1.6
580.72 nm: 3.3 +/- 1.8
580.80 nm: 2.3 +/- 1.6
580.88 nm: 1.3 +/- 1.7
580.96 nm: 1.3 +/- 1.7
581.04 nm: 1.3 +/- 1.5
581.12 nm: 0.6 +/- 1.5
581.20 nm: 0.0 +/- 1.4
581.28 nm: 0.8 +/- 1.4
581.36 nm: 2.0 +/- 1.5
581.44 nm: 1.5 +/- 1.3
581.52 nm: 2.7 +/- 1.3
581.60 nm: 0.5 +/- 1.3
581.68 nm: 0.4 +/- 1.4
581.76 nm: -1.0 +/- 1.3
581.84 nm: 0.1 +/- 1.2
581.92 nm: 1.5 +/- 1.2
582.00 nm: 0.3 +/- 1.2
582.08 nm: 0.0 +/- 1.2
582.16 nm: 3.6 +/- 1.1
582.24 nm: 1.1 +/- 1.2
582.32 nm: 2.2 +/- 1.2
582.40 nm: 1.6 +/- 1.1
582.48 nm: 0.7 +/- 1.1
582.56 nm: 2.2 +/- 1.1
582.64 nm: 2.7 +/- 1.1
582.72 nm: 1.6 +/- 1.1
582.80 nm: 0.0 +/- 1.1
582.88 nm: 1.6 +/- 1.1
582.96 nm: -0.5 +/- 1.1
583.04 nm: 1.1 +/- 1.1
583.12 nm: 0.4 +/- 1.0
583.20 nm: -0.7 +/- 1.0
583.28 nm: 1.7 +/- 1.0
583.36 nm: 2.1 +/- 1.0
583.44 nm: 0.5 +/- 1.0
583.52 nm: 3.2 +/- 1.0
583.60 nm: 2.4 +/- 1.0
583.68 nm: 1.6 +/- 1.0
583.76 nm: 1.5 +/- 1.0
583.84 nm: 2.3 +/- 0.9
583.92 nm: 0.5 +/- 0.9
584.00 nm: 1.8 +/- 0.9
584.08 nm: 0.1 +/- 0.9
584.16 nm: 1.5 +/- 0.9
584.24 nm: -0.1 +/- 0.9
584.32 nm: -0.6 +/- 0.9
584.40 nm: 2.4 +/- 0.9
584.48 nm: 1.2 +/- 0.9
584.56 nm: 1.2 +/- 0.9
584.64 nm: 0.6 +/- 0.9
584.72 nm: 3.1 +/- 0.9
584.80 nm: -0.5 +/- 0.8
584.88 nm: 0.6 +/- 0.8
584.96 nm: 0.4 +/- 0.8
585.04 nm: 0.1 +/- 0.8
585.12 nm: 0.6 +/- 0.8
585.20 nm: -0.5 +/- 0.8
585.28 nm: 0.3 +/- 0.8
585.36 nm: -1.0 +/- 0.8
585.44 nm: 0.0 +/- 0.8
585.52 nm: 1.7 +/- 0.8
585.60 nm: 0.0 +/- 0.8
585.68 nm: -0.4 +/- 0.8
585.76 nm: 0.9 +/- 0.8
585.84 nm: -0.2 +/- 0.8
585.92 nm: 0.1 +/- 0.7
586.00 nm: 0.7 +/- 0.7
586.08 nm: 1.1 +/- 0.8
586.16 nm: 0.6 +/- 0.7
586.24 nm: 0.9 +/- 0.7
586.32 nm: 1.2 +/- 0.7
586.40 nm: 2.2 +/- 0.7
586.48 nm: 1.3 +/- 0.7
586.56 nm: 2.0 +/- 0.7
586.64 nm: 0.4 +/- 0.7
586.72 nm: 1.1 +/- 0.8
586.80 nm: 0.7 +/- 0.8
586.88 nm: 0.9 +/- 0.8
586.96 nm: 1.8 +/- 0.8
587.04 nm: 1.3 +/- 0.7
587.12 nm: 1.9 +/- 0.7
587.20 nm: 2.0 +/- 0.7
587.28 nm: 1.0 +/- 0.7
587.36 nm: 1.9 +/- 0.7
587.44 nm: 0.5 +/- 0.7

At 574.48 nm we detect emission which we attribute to [O II]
